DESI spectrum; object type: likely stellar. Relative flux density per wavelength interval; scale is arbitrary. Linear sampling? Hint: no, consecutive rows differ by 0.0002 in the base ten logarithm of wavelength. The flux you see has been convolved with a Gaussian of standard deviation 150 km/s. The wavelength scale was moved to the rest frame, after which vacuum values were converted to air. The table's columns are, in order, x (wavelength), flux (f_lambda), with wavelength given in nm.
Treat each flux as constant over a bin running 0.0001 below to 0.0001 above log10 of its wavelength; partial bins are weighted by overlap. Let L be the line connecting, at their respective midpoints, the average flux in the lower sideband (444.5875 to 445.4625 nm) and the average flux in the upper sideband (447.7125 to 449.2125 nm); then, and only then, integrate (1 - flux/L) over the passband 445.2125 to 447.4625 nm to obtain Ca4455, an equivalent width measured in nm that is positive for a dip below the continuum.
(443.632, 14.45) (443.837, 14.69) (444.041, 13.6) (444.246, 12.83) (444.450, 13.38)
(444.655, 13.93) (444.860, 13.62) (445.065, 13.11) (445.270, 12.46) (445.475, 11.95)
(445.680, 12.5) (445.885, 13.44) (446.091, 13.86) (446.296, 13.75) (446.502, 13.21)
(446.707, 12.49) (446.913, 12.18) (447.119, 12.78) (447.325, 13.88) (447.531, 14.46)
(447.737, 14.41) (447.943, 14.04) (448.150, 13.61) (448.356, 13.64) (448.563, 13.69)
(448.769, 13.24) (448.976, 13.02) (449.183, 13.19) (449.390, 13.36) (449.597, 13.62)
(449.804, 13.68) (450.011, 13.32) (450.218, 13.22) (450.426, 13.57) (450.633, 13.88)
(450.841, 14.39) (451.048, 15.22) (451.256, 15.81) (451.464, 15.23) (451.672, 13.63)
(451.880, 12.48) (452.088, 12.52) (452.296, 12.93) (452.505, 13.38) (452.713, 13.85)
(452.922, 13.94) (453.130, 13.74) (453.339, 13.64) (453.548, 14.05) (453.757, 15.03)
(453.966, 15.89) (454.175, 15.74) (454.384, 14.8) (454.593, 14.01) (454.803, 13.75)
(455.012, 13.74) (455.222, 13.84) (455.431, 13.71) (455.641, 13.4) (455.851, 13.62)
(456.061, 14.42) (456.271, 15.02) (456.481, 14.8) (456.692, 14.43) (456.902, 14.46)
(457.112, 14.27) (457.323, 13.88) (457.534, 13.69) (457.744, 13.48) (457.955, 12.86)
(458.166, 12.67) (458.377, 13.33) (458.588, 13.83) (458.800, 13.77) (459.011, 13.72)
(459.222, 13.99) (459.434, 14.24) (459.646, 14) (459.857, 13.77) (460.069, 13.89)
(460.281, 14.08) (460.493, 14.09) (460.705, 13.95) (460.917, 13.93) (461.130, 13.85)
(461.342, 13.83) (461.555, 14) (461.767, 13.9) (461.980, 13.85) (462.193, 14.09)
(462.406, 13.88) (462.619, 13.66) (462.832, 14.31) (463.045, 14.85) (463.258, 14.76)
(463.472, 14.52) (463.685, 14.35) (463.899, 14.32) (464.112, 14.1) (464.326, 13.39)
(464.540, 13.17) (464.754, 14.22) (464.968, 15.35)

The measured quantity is 0.052 nm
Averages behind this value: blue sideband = 13.1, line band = 13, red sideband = 13.6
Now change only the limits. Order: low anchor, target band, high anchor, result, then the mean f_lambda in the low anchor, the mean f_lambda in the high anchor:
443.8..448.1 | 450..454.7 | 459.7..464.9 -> -0.171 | 13.3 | 14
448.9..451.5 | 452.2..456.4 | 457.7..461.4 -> -0.085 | 13.9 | 13.7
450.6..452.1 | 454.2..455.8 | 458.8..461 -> 0.018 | 14.3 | 14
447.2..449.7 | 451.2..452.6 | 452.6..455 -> 0.048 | 13.7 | 14.4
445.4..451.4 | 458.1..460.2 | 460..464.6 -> 0.029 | 13.6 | 14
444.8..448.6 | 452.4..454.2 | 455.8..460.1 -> -0.084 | 13.3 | 13.9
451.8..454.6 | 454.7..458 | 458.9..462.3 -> 0.002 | 14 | 13.9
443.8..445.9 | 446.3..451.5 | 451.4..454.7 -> -0.039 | 13.2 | 14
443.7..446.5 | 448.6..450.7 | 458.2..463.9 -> 0.017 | 13.3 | 14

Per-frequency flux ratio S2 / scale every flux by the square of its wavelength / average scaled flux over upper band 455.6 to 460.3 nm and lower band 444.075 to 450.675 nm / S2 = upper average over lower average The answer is 1.1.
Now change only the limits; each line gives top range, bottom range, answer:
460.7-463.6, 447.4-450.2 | 1.10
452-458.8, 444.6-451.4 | 1.06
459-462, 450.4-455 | 1.02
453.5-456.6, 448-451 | 1.09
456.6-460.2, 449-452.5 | 1.04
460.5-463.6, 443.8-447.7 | 1.14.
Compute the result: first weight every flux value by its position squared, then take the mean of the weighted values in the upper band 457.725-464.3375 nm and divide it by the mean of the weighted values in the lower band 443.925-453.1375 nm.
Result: 1.09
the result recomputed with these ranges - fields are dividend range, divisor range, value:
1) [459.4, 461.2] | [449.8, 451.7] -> 1.02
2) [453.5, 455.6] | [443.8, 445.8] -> 1.15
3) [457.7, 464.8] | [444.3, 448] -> 1.12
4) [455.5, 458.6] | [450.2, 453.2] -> 1.02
